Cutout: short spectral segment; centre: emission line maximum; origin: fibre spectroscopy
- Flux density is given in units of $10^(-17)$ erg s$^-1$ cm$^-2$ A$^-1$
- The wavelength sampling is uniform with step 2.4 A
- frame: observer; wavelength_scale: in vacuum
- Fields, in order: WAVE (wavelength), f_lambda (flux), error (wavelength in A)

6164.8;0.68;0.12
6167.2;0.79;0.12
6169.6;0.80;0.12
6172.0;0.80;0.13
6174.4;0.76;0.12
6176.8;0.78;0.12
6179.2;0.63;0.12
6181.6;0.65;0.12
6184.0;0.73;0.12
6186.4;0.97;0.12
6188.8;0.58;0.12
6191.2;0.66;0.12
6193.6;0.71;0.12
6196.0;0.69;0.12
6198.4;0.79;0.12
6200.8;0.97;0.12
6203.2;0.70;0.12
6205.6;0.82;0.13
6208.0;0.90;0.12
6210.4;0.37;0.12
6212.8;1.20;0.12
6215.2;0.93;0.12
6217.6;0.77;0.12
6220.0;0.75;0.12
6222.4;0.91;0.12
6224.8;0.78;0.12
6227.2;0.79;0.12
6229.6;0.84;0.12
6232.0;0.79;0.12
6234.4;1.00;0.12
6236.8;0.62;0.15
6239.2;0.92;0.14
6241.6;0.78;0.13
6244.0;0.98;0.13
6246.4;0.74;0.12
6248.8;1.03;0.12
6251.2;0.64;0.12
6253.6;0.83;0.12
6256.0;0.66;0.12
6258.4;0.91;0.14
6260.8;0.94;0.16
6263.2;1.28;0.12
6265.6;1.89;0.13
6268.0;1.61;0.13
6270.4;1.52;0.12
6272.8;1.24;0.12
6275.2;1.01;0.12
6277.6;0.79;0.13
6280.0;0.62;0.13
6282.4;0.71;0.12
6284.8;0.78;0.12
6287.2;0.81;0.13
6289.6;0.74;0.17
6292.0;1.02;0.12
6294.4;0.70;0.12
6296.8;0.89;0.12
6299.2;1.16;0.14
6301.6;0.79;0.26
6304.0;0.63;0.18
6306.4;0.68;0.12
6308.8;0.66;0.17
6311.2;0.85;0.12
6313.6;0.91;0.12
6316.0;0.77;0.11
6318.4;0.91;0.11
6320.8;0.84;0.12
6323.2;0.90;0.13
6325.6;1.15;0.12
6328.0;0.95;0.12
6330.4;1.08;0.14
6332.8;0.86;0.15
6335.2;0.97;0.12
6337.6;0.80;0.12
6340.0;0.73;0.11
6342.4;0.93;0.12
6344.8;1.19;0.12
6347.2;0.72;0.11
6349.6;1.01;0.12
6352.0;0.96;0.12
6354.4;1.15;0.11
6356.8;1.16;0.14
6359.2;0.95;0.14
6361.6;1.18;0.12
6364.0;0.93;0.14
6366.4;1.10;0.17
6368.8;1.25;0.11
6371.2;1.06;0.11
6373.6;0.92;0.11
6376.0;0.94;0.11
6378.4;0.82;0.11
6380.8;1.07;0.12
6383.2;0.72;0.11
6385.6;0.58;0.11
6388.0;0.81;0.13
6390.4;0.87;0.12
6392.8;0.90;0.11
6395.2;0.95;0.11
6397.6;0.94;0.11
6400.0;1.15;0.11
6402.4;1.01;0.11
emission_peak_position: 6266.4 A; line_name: [O II] 3727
